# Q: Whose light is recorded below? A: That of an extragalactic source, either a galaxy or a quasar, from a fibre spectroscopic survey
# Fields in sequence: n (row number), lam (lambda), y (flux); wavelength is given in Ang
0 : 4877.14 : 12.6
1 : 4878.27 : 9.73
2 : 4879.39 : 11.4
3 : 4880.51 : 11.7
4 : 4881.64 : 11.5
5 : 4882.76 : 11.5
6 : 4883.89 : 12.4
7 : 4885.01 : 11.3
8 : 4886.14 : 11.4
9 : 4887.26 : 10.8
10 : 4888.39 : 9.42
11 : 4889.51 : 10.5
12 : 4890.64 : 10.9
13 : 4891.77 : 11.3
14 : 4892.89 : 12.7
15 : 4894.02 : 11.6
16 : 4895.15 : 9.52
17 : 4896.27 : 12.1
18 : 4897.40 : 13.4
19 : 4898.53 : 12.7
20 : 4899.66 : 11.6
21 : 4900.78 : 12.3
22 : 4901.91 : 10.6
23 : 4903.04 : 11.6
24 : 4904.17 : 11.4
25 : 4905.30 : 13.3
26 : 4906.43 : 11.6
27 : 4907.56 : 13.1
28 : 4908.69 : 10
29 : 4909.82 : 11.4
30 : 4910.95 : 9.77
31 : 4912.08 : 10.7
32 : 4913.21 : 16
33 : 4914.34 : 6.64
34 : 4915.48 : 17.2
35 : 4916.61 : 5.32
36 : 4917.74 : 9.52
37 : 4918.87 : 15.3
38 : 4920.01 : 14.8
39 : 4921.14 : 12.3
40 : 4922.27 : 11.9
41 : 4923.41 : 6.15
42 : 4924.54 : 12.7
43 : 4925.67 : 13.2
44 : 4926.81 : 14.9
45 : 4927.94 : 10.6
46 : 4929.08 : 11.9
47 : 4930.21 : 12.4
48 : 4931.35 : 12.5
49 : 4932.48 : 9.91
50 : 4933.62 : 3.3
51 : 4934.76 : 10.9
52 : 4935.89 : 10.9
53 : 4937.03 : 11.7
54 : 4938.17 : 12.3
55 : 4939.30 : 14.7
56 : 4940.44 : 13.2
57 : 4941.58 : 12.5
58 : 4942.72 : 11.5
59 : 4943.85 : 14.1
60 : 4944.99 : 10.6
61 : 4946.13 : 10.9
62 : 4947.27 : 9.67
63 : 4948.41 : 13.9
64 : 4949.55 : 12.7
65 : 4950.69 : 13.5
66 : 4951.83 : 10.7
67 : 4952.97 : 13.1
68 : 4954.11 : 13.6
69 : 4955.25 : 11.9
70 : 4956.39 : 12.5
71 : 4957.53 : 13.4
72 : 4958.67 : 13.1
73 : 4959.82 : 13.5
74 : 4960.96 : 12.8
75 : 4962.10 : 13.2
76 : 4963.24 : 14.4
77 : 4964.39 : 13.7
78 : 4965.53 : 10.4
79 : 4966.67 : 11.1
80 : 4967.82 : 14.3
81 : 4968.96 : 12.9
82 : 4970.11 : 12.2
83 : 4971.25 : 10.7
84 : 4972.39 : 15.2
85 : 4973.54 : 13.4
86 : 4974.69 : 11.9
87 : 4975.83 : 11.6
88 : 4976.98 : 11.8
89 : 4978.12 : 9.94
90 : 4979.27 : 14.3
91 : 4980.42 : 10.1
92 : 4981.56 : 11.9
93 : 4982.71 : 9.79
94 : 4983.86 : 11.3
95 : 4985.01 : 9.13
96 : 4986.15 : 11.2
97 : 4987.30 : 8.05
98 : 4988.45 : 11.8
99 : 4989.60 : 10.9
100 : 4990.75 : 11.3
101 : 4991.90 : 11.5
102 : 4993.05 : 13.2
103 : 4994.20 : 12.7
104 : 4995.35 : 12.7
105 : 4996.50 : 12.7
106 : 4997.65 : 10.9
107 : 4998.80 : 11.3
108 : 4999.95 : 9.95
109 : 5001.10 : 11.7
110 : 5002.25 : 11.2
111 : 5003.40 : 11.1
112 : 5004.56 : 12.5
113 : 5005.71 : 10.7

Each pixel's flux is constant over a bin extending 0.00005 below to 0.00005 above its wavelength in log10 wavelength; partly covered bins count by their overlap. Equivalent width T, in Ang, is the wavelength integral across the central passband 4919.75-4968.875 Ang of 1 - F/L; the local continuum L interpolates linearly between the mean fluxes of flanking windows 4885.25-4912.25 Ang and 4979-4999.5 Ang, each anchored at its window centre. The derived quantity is -3.2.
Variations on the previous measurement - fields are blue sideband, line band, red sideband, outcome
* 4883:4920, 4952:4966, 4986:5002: -1.78 Ang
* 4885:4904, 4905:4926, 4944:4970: 0.35 Ang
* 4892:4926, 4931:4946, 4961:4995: 0.50 Ang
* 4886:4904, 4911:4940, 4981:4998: -0.31 Ang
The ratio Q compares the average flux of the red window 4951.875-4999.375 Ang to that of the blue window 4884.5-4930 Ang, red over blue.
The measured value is 1.04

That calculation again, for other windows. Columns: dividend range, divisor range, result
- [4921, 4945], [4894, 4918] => 1.01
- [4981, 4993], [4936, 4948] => 0.89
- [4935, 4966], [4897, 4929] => 1.06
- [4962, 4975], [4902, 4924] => 1.12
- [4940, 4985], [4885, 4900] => 1.08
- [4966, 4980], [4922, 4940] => 1.10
